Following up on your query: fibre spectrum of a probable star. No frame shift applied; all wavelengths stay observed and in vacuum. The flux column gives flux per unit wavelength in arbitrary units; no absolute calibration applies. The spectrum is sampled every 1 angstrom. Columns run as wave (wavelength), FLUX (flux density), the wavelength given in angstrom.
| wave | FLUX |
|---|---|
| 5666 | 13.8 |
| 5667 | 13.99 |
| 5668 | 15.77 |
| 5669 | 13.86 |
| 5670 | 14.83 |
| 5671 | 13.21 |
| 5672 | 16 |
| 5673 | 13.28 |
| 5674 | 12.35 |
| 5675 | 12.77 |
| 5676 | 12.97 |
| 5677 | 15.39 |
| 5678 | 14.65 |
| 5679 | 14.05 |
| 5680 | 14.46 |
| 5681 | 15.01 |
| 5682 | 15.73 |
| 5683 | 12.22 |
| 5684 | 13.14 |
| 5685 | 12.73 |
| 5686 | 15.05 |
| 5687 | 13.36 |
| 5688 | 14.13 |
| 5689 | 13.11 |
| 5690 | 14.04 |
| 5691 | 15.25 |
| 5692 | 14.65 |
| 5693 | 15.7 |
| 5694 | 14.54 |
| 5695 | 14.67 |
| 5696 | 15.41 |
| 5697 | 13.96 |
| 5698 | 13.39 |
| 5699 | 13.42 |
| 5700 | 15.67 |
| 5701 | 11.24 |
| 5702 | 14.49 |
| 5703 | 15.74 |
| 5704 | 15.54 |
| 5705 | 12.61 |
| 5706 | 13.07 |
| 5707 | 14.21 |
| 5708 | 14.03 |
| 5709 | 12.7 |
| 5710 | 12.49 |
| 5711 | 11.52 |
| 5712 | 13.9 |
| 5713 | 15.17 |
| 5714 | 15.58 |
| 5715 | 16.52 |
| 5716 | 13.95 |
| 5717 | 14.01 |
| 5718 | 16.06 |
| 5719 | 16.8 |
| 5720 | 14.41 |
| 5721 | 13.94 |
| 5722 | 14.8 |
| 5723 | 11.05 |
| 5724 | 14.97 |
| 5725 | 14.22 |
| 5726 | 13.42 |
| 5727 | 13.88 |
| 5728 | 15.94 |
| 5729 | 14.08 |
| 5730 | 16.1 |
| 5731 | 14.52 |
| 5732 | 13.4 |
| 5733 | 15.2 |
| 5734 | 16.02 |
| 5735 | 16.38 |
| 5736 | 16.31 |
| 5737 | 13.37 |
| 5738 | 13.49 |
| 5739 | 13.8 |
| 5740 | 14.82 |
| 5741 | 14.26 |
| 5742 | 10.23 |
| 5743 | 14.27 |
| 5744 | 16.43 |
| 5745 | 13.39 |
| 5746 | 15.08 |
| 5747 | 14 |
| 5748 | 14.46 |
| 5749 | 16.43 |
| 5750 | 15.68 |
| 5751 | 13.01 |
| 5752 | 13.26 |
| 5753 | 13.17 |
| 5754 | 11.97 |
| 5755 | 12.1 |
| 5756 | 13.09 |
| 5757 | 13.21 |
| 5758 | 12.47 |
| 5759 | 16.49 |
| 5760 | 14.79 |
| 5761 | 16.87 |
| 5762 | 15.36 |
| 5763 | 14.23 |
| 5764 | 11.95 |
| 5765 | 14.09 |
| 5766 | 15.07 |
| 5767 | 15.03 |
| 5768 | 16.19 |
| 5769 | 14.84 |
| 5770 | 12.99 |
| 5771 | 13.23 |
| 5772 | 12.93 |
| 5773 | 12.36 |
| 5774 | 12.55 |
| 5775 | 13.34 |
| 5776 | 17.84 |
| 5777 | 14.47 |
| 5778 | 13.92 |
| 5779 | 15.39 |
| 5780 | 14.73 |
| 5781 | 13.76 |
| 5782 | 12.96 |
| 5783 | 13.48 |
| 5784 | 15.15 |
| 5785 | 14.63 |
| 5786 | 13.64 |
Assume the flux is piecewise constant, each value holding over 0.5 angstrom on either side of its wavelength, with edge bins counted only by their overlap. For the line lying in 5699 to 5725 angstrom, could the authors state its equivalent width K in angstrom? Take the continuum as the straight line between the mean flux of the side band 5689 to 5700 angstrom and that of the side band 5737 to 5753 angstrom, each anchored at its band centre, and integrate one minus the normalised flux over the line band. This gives 0.36 angstrom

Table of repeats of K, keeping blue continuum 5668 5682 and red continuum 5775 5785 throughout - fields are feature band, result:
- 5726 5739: -0.4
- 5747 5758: 0.7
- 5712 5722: -0.5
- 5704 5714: 0.5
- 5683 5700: 0.1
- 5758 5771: -0.1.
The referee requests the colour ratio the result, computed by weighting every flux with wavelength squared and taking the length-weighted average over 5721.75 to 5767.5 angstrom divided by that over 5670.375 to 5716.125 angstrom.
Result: 1.03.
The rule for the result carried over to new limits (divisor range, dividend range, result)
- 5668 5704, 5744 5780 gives 1.03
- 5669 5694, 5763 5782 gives 1.03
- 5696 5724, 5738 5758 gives 0.99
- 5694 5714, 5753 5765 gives 1.01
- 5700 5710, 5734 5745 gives 1.06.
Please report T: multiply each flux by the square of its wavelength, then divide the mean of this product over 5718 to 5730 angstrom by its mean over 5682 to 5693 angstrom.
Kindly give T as 1.05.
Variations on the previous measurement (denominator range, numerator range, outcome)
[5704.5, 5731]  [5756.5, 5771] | 1.04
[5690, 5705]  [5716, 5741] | 1.02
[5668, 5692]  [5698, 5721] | 1.02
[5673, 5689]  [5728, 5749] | 1.07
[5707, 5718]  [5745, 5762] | 1.02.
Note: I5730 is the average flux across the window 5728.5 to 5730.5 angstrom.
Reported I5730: 15.1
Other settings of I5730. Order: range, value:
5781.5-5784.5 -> 13.9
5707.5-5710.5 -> 13.1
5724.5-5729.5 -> 14.3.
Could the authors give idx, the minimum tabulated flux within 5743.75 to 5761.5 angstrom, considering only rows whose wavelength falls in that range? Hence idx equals 11.97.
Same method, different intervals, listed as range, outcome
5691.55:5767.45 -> 10.23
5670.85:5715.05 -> 11.24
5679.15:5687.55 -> 12.22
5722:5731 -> 11.05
